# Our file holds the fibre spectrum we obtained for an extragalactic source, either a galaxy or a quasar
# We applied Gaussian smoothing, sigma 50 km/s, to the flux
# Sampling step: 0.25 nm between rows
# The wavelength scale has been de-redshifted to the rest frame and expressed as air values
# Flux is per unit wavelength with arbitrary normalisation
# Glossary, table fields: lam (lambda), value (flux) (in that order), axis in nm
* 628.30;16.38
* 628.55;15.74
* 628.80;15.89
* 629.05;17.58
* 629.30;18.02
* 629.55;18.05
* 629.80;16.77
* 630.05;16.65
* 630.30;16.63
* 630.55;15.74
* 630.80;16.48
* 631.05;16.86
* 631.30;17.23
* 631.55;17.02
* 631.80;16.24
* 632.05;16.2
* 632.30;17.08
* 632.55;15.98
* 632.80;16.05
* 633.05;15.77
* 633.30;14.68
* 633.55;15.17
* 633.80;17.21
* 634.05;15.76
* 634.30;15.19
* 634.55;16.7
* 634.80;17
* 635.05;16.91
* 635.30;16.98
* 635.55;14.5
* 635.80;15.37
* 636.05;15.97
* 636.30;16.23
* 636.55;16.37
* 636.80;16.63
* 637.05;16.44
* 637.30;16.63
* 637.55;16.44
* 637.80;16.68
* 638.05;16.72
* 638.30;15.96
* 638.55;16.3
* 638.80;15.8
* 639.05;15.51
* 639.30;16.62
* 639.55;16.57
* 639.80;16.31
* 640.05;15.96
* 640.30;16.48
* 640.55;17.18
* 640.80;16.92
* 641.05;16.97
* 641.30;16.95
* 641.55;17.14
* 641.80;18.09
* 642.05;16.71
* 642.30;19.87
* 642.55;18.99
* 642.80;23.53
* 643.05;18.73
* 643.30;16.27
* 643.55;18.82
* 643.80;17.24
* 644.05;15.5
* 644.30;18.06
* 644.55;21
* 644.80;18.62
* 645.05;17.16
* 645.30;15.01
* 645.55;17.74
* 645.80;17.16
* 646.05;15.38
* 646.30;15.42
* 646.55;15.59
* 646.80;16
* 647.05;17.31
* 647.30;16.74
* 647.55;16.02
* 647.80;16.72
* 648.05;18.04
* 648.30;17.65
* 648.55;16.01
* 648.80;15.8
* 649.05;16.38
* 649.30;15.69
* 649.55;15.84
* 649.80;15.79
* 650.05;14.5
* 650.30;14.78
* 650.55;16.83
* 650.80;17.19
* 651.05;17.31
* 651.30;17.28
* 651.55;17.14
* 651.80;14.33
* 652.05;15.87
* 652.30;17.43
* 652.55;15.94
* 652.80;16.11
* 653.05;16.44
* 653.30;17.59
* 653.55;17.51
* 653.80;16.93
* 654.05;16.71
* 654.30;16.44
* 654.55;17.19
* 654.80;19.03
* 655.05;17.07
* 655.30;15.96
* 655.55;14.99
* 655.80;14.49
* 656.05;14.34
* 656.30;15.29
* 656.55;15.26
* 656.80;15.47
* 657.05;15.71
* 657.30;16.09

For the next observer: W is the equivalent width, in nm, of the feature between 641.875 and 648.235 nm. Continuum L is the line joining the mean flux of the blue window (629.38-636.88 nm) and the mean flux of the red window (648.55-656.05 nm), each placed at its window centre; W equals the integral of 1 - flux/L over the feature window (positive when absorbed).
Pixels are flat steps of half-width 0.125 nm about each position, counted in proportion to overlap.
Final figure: -0.46 nm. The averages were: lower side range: 16.3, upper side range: 16.3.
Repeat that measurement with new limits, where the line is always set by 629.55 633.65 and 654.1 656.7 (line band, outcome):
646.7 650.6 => -0.03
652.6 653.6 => -0.05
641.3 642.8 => -0.21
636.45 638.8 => -0.02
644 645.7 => -0.16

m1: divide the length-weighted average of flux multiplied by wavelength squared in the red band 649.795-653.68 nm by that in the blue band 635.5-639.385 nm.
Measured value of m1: 1.1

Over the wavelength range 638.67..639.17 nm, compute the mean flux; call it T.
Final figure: 15.7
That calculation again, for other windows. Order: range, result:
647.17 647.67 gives 16.4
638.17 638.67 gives 16.1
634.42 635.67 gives 16.4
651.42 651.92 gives 15.8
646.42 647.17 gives 16.3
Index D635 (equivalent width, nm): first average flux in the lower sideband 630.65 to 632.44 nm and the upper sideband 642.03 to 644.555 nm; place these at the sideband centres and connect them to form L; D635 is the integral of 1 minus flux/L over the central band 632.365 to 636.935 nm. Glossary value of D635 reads 0.31 nm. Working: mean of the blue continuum 16.7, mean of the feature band 16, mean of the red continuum 18.6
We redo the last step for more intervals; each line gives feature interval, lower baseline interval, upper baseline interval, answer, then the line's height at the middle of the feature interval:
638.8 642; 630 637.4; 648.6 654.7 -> -0.076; 16.3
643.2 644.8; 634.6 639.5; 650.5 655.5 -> -0.136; 16.5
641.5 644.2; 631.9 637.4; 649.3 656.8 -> -0.353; 16.2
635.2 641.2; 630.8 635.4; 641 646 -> 0.285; 17.1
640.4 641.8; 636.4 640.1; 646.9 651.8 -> -0.065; 16.4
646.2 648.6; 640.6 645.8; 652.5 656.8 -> 0.104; 17.3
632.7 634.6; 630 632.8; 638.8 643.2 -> 0.111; 16.8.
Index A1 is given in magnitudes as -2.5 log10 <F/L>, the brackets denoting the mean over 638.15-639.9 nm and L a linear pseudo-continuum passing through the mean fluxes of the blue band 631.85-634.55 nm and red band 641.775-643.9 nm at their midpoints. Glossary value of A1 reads 0.10 mag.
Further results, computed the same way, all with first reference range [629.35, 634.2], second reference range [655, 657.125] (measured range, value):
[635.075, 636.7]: 0.017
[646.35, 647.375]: -0.039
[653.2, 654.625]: -0.108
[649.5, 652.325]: -0.041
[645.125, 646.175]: -0.038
